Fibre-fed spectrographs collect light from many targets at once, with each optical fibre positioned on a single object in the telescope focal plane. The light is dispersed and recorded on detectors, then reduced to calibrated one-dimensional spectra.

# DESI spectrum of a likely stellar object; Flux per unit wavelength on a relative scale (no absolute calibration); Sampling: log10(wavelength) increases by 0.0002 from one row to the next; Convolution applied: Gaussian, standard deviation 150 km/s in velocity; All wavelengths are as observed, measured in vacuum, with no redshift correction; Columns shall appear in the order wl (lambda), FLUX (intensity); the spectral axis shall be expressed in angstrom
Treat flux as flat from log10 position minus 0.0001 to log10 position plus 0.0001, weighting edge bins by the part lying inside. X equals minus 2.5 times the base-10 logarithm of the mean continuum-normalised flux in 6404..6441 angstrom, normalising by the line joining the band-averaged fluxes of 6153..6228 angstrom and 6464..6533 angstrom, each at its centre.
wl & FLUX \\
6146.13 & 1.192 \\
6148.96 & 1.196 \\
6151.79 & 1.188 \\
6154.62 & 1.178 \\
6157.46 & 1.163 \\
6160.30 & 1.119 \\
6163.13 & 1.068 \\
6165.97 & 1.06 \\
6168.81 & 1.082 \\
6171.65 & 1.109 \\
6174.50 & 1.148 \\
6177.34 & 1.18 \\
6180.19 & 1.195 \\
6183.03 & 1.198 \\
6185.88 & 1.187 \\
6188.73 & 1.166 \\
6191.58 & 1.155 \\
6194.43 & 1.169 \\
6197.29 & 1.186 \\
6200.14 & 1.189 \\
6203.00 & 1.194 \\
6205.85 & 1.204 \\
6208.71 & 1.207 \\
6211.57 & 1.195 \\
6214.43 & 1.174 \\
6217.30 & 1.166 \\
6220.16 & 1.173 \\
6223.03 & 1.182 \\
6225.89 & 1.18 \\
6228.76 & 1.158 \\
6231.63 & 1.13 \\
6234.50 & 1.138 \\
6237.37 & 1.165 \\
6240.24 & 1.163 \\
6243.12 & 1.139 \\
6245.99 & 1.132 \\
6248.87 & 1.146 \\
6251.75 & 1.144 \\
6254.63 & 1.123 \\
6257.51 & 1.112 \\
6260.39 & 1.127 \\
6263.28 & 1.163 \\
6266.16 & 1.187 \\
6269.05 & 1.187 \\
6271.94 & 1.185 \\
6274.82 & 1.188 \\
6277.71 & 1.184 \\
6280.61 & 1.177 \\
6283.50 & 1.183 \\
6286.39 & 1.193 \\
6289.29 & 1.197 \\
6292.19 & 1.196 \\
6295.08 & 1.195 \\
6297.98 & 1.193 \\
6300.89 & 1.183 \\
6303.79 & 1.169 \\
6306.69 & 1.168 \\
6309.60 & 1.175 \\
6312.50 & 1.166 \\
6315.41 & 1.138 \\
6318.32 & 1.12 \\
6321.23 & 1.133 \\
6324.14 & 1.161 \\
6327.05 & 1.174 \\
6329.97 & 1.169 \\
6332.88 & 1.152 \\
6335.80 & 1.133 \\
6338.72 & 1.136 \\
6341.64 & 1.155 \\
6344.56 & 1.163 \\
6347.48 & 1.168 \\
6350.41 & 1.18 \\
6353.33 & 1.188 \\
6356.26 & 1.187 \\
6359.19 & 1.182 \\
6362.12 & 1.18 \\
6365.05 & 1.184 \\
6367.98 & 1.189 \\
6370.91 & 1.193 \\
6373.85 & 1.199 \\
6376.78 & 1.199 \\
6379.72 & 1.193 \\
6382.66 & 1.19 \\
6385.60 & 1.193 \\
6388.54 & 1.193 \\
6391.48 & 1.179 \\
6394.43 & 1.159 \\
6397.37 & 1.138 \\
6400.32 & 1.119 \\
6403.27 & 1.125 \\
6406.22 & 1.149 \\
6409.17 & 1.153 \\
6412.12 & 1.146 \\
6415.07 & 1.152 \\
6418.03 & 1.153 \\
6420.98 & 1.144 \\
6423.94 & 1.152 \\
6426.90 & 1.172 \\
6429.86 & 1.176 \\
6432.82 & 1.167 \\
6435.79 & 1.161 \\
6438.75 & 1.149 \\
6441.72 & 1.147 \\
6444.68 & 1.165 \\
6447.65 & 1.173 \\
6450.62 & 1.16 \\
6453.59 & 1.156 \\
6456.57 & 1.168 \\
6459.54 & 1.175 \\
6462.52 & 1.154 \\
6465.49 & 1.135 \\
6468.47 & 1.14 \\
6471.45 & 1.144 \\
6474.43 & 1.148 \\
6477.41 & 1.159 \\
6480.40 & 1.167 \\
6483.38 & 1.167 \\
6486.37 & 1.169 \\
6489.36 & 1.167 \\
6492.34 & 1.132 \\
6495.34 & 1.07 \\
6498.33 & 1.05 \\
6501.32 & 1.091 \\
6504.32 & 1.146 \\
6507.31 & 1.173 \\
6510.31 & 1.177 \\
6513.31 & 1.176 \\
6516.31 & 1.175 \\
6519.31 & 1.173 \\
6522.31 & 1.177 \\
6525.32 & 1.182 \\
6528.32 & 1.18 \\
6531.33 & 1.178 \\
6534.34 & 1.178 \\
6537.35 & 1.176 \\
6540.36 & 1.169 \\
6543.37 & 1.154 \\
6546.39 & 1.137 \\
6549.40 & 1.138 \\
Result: 0.00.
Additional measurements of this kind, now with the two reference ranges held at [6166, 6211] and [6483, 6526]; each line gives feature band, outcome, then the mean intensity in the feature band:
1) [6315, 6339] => 0.01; 1.15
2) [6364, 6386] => -0.03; 1.19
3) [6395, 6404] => 0.02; 1.13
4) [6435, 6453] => -0.01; 1.16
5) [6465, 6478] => 0.00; 1.15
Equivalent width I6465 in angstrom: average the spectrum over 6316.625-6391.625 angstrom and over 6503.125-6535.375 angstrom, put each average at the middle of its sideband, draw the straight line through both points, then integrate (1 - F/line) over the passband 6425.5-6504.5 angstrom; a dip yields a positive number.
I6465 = 1.7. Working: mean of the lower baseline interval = 1.17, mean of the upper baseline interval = 1.17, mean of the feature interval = 1.15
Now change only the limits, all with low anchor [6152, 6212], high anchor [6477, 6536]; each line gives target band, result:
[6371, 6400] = -0.6 angstrom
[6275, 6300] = -0.7 angstrom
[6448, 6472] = 0.0 angstrom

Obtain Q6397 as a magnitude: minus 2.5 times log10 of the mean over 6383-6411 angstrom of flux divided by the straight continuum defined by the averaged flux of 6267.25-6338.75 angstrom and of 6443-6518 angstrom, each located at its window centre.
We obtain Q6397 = 0.00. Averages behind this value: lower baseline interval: 1.17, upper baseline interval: 1.15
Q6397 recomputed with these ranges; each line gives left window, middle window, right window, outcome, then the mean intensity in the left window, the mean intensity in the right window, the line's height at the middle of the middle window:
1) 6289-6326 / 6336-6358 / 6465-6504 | -0.005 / 1.17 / 1.13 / 1.16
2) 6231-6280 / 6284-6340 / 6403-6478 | -0.011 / 1.15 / 1.16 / 1.15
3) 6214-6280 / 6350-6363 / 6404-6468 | -0.024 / 1.16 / 1.16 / 1.16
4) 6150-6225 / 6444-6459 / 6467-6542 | -0.008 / 1.16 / 1.15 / 1.16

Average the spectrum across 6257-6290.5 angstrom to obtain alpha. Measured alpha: 1.18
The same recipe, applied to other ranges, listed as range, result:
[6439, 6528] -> 1.15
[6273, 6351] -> 1.17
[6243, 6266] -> 1.14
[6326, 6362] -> 1.17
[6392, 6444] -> 1.15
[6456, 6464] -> 1.17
